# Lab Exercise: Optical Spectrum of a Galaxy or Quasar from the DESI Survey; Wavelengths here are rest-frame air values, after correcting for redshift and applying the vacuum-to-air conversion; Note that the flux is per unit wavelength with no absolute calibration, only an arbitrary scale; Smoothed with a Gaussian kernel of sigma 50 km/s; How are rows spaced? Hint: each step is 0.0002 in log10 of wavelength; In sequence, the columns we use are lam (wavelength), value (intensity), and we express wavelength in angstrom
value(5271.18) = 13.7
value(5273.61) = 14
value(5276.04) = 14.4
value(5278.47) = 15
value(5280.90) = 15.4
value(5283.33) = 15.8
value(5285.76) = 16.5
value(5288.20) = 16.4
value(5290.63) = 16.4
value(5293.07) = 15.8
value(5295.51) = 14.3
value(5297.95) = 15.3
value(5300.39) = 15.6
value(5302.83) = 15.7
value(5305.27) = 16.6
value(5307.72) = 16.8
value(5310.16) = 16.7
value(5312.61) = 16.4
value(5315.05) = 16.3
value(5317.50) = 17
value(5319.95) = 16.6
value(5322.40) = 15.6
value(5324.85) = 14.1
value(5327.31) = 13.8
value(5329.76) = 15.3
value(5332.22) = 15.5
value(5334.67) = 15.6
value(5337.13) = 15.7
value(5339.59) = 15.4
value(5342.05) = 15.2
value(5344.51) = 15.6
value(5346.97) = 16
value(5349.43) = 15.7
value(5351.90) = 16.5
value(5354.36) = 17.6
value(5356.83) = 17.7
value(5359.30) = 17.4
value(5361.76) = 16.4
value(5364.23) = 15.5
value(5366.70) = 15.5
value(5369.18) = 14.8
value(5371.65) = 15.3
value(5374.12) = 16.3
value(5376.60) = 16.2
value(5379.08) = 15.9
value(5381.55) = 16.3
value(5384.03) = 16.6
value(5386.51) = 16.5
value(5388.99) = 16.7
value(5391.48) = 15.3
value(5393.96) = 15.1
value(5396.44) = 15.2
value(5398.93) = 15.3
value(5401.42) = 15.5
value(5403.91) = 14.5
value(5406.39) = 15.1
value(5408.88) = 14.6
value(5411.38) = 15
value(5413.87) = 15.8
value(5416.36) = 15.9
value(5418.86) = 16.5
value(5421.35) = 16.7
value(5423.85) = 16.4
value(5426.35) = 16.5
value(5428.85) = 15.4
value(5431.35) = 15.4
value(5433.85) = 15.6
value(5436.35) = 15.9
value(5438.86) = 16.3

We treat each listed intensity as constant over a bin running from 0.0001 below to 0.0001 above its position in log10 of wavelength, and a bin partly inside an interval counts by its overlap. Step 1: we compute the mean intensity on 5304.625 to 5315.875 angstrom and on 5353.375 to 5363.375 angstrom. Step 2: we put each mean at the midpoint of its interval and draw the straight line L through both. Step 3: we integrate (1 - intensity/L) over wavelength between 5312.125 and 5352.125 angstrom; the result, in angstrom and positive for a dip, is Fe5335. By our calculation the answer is 2.9 angstrom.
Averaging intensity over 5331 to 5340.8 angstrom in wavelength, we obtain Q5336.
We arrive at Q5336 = 15.6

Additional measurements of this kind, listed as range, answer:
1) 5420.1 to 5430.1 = 16.3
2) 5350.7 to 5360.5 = 17.3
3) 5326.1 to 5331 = 14.6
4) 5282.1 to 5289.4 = 16.2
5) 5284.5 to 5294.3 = 16.3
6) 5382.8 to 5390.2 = 16.6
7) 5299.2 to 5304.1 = 15.7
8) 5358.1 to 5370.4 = 15.9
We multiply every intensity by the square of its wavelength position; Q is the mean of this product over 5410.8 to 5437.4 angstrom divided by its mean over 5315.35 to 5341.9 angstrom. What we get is 1.1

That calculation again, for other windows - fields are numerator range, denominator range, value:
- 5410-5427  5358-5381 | 1.03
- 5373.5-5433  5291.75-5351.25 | 1.04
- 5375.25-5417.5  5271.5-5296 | 1.06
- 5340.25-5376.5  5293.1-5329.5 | 1.04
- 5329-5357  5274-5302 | 1.05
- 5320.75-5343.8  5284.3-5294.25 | 0.95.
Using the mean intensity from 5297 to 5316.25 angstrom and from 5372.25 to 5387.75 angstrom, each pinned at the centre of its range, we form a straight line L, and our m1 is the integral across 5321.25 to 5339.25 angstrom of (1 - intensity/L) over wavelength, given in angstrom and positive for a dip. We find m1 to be 1.2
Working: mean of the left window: 16.2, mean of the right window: 16.3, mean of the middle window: 15.1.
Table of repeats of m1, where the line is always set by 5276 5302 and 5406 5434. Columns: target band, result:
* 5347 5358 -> -0.8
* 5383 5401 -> -0.1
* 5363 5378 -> 0.1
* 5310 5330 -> -0.1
